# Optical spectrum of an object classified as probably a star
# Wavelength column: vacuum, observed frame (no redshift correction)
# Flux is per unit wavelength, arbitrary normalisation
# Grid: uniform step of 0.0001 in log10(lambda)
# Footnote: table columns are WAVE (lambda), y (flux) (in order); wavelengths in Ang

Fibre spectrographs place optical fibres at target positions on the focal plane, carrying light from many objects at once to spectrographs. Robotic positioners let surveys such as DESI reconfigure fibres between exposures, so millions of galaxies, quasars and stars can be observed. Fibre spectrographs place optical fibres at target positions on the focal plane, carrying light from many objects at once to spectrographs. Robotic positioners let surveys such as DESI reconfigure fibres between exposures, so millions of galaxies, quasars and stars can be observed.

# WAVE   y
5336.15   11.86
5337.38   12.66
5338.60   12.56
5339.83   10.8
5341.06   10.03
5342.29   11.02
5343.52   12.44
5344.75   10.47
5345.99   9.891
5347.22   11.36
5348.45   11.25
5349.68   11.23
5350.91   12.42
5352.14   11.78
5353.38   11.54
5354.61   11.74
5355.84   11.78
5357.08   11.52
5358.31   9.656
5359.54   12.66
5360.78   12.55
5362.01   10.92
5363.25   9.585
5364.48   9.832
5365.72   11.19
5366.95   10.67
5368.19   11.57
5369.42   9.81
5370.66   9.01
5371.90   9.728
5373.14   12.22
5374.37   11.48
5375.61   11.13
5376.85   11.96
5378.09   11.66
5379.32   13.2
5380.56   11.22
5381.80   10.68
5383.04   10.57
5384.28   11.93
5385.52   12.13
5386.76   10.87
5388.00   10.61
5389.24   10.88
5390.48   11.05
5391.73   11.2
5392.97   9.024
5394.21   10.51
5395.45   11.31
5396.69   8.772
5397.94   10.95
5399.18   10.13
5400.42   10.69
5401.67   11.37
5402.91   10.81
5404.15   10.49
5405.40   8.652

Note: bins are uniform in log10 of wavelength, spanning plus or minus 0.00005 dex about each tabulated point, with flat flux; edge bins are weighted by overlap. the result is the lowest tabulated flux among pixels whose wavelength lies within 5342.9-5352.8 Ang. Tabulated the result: 9.891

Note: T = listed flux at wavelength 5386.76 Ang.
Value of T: 10.87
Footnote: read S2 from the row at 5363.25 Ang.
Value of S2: 9.585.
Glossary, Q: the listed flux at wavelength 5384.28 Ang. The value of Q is 11.93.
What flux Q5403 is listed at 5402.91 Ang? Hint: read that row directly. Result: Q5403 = 10.81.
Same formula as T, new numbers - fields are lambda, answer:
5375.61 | 11.13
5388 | 10.61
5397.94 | 10.95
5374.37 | 11.48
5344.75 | 10.47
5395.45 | 11.31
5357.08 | 11.52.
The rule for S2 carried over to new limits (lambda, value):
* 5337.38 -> 12.66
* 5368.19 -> 11.57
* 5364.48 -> 9.832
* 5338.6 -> 12.56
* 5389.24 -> 10.88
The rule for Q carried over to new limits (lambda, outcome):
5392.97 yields 9.024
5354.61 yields 11.74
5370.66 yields 9.01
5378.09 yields 11.66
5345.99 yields 9.891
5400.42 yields 10.69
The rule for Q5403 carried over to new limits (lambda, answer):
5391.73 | 11.2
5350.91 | 12.42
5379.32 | 13.2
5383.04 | 10.57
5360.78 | 12.55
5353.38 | 11.54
